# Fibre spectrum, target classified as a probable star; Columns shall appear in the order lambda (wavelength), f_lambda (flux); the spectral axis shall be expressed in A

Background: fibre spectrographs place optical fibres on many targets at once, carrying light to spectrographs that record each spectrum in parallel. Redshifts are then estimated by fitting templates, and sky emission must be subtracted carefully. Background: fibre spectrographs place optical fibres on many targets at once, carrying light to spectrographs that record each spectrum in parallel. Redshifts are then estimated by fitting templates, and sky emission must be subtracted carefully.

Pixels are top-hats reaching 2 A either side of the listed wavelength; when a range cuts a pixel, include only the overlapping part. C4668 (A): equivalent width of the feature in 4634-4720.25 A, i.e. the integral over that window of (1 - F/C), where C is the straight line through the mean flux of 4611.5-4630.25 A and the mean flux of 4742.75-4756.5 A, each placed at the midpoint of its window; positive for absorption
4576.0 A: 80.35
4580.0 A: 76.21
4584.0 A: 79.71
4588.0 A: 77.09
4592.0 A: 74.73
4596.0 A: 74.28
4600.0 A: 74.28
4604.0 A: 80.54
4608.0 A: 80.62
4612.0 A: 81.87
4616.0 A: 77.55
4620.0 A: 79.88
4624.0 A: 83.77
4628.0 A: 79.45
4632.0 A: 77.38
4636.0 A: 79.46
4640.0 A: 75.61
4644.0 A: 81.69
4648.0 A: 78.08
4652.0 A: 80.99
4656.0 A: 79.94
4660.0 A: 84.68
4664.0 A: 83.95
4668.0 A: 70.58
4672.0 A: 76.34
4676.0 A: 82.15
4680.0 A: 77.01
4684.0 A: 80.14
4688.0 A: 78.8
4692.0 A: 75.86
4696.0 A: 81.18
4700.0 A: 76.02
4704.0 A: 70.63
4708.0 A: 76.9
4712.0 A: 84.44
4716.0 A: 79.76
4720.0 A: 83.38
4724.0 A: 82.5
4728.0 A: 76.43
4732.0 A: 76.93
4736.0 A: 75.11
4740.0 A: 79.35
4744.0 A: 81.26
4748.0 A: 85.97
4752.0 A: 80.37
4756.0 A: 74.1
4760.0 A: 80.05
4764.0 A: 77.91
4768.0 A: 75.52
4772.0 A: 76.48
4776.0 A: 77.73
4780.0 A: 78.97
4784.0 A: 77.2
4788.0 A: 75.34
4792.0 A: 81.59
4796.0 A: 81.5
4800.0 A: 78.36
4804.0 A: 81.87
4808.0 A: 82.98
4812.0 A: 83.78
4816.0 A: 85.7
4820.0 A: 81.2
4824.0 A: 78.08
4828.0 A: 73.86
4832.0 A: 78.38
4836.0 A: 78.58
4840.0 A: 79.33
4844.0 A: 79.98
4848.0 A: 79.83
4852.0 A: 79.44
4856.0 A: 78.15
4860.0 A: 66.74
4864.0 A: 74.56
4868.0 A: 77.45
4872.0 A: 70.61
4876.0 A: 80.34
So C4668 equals 1.90 A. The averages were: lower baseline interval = 80.4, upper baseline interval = 81.1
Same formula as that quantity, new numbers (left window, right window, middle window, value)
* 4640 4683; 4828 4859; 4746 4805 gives -0.06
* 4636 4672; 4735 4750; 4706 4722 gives -0.16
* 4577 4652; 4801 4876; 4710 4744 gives -0.58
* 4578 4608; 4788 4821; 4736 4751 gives -0.14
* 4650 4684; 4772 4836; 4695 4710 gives 0.69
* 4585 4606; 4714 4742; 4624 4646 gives -0.58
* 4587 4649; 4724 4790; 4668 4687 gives 0.09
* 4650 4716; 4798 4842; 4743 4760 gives -0.18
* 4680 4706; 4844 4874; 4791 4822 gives -2.48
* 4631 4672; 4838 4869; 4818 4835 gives -0.16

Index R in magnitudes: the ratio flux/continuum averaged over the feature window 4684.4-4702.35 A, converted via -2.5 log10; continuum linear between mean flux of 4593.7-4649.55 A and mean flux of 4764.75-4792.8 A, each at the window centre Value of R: 0.00 mag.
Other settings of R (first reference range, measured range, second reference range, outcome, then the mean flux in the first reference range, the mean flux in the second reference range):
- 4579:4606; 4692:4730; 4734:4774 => -0.010 mag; 76.7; 78.6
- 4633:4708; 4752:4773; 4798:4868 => 0.021 mag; 78.4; 78.8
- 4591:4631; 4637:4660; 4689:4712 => -0.024 mag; 78.8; 77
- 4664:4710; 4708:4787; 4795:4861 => -0.012 mag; 77.2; 79.4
